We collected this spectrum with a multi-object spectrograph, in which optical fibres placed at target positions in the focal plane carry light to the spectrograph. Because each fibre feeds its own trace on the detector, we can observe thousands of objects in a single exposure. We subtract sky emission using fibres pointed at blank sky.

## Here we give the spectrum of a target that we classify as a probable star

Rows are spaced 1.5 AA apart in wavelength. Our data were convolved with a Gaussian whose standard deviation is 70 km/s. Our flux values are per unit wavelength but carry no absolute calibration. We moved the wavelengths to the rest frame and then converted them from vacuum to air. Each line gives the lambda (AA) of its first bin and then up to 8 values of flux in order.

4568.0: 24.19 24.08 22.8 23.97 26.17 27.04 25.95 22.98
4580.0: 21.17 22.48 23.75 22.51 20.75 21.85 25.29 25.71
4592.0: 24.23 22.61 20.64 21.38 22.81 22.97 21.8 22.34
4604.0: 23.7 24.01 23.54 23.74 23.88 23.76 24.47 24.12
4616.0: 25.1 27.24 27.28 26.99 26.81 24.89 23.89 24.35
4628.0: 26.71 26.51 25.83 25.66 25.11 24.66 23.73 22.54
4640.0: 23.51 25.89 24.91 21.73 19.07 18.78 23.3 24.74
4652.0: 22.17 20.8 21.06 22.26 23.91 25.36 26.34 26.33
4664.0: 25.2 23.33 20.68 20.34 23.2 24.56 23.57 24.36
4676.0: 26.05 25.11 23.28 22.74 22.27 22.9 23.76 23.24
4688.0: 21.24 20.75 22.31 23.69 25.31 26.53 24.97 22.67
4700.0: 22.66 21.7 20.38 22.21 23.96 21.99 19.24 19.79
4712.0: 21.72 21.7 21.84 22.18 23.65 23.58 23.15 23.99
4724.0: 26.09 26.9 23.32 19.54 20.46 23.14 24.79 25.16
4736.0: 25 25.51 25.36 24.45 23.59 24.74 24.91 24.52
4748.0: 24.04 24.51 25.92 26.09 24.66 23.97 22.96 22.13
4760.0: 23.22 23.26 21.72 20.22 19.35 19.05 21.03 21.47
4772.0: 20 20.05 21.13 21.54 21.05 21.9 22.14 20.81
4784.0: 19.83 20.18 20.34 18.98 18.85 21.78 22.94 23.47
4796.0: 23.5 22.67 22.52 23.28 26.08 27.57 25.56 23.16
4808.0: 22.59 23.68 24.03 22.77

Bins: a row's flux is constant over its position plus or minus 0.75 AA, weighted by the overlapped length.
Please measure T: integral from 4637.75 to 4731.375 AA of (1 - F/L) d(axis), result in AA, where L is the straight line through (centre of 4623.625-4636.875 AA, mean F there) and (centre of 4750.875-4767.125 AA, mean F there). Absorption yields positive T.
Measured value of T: 4.8 AA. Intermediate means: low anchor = 25.2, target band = 23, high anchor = 22.8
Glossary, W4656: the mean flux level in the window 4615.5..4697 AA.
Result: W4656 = 23.9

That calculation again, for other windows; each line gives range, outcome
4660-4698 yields 23.7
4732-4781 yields 23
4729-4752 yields 24.4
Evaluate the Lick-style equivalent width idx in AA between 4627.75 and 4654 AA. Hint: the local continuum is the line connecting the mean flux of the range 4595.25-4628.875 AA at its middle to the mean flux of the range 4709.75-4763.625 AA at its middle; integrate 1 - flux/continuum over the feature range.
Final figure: 0.6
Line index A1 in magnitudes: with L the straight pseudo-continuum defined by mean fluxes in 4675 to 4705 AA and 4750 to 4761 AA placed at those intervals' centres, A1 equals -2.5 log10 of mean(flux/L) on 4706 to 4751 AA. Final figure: 0.01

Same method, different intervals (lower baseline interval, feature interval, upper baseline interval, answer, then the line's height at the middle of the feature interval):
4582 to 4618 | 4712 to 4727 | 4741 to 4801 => -0.047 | 22.6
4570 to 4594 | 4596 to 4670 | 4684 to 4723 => -0.028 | 23.3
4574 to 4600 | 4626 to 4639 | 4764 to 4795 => -0.109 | 22.7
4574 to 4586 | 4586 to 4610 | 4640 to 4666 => 0.024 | 23.6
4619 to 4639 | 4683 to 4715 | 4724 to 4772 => 0.079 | 24.2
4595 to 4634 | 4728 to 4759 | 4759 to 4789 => -0.121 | 21.6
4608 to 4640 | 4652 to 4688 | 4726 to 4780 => 0.040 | 24.3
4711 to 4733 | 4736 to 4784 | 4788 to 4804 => 0.008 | 22.9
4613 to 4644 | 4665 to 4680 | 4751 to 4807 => 0.041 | 24.3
